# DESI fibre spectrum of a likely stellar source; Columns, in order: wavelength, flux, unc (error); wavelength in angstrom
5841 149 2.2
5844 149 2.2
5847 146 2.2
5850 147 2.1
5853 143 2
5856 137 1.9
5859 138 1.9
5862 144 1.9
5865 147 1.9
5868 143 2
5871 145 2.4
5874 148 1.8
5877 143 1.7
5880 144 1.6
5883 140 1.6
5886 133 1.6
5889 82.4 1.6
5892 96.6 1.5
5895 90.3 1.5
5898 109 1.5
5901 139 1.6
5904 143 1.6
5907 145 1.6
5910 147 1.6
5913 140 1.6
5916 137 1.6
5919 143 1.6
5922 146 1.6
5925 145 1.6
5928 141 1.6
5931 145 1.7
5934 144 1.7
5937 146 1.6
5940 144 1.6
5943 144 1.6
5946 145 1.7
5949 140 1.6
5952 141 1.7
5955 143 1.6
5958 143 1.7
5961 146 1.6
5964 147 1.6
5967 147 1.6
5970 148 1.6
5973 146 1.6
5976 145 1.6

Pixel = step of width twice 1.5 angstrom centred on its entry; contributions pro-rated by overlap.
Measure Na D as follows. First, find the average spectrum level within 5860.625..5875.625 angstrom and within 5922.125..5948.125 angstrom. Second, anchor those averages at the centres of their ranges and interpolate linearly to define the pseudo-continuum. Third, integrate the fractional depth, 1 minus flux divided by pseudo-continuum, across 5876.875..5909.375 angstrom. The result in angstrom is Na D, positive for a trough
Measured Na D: 4.71 angstrom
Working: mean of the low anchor 145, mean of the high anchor 144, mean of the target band 124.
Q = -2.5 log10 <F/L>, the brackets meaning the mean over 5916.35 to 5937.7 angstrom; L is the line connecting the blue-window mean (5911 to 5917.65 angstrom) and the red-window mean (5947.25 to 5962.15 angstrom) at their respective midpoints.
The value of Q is -0.027 mag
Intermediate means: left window 139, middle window 144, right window 143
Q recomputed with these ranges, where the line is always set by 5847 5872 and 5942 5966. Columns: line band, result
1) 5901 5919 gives 0.010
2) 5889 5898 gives 0.456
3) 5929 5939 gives -0.009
